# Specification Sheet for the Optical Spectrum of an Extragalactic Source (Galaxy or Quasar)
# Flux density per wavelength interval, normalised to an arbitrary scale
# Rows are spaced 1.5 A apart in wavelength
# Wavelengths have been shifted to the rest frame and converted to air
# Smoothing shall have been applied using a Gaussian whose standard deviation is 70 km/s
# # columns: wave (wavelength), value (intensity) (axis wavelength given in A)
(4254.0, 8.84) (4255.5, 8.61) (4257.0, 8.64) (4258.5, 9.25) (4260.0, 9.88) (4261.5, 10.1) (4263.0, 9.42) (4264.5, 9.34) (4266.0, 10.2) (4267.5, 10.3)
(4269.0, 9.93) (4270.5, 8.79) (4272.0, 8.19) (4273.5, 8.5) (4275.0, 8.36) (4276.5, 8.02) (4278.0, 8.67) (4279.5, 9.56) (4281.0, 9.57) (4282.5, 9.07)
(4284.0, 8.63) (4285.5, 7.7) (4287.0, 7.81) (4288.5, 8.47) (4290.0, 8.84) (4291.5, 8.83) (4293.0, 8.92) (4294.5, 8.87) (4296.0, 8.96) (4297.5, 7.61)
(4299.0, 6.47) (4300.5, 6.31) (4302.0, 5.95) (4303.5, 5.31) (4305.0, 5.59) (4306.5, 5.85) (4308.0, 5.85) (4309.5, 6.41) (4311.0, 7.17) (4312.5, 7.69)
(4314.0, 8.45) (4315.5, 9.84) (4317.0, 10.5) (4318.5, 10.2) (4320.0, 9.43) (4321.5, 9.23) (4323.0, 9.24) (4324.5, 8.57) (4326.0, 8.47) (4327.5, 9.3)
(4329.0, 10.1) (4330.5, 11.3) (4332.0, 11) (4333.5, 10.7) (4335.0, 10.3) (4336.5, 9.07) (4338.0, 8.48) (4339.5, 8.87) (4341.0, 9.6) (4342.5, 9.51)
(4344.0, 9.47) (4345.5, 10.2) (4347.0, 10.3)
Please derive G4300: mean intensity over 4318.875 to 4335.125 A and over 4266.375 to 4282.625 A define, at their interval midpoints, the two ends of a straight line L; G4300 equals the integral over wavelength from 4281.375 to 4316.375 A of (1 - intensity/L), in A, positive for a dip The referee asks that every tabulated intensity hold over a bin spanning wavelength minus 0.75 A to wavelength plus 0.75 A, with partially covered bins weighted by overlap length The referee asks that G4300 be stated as 6.5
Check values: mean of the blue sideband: 9.02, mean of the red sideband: 9.78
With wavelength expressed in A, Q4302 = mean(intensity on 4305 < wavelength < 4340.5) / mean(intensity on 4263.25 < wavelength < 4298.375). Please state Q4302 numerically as 1.0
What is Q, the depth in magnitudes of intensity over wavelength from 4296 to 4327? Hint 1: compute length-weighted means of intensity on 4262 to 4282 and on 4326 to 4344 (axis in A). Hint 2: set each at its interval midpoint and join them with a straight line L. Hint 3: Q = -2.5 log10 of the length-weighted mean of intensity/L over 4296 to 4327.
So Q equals 0.227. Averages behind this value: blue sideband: 9.15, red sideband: 9.77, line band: 7.75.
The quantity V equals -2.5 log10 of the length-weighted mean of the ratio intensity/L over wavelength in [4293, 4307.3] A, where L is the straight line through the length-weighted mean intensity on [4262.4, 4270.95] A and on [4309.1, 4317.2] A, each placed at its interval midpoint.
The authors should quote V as 0.25 mag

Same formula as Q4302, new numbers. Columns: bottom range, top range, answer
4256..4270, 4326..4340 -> 1.02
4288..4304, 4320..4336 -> 1.27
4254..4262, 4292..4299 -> 0.91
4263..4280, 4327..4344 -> 1.08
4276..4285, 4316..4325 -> 1.07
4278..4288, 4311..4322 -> 1.05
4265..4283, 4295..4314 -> 0.74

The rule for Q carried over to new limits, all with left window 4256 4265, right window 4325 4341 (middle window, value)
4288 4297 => 0.091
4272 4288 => 0.112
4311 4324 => 0.056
